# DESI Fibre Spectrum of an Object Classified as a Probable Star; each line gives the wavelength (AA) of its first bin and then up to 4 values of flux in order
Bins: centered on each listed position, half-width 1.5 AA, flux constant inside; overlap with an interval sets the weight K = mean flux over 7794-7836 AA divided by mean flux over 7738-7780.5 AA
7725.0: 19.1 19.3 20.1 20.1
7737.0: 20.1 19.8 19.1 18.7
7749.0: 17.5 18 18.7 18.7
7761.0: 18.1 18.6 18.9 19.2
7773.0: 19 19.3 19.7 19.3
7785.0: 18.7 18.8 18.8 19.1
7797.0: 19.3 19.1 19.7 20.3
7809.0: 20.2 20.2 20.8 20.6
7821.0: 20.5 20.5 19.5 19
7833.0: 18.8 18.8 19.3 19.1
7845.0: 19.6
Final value 1.1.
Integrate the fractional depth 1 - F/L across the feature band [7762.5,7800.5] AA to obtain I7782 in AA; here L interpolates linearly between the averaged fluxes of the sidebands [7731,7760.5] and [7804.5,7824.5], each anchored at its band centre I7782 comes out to 1.32 AA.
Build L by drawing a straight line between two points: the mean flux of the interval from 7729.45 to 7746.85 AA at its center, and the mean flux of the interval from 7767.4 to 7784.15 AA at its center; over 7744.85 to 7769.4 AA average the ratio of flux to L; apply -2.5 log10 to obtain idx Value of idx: 0.06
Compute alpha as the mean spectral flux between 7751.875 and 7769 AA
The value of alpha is 18.6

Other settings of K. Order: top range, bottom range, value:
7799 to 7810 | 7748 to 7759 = 1.09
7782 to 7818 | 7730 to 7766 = 1.03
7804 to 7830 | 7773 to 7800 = 1.06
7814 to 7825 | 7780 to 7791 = 1.09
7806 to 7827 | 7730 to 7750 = 1.05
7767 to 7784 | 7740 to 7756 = 1.04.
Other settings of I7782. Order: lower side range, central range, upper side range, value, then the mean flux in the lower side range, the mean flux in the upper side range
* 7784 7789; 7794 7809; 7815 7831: -0.23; 18.8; 20.1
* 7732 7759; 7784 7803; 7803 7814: 0.83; 19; 20.2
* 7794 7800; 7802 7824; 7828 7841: -1.43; 19.2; 19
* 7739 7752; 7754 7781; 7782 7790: -0.23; 18.6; 18.9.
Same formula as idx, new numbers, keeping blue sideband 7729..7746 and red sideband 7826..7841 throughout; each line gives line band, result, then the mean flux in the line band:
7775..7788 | 0.013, 19.2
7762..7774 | 0.035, 18.9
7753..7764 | 0.062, 18.5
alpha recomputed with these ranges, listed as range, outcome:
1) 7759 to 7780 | 18.9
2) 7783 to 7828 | 19.7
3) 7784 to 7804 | 19.1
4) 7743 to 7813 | 19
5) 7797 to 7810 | 19.8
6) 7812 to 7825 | 20.6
